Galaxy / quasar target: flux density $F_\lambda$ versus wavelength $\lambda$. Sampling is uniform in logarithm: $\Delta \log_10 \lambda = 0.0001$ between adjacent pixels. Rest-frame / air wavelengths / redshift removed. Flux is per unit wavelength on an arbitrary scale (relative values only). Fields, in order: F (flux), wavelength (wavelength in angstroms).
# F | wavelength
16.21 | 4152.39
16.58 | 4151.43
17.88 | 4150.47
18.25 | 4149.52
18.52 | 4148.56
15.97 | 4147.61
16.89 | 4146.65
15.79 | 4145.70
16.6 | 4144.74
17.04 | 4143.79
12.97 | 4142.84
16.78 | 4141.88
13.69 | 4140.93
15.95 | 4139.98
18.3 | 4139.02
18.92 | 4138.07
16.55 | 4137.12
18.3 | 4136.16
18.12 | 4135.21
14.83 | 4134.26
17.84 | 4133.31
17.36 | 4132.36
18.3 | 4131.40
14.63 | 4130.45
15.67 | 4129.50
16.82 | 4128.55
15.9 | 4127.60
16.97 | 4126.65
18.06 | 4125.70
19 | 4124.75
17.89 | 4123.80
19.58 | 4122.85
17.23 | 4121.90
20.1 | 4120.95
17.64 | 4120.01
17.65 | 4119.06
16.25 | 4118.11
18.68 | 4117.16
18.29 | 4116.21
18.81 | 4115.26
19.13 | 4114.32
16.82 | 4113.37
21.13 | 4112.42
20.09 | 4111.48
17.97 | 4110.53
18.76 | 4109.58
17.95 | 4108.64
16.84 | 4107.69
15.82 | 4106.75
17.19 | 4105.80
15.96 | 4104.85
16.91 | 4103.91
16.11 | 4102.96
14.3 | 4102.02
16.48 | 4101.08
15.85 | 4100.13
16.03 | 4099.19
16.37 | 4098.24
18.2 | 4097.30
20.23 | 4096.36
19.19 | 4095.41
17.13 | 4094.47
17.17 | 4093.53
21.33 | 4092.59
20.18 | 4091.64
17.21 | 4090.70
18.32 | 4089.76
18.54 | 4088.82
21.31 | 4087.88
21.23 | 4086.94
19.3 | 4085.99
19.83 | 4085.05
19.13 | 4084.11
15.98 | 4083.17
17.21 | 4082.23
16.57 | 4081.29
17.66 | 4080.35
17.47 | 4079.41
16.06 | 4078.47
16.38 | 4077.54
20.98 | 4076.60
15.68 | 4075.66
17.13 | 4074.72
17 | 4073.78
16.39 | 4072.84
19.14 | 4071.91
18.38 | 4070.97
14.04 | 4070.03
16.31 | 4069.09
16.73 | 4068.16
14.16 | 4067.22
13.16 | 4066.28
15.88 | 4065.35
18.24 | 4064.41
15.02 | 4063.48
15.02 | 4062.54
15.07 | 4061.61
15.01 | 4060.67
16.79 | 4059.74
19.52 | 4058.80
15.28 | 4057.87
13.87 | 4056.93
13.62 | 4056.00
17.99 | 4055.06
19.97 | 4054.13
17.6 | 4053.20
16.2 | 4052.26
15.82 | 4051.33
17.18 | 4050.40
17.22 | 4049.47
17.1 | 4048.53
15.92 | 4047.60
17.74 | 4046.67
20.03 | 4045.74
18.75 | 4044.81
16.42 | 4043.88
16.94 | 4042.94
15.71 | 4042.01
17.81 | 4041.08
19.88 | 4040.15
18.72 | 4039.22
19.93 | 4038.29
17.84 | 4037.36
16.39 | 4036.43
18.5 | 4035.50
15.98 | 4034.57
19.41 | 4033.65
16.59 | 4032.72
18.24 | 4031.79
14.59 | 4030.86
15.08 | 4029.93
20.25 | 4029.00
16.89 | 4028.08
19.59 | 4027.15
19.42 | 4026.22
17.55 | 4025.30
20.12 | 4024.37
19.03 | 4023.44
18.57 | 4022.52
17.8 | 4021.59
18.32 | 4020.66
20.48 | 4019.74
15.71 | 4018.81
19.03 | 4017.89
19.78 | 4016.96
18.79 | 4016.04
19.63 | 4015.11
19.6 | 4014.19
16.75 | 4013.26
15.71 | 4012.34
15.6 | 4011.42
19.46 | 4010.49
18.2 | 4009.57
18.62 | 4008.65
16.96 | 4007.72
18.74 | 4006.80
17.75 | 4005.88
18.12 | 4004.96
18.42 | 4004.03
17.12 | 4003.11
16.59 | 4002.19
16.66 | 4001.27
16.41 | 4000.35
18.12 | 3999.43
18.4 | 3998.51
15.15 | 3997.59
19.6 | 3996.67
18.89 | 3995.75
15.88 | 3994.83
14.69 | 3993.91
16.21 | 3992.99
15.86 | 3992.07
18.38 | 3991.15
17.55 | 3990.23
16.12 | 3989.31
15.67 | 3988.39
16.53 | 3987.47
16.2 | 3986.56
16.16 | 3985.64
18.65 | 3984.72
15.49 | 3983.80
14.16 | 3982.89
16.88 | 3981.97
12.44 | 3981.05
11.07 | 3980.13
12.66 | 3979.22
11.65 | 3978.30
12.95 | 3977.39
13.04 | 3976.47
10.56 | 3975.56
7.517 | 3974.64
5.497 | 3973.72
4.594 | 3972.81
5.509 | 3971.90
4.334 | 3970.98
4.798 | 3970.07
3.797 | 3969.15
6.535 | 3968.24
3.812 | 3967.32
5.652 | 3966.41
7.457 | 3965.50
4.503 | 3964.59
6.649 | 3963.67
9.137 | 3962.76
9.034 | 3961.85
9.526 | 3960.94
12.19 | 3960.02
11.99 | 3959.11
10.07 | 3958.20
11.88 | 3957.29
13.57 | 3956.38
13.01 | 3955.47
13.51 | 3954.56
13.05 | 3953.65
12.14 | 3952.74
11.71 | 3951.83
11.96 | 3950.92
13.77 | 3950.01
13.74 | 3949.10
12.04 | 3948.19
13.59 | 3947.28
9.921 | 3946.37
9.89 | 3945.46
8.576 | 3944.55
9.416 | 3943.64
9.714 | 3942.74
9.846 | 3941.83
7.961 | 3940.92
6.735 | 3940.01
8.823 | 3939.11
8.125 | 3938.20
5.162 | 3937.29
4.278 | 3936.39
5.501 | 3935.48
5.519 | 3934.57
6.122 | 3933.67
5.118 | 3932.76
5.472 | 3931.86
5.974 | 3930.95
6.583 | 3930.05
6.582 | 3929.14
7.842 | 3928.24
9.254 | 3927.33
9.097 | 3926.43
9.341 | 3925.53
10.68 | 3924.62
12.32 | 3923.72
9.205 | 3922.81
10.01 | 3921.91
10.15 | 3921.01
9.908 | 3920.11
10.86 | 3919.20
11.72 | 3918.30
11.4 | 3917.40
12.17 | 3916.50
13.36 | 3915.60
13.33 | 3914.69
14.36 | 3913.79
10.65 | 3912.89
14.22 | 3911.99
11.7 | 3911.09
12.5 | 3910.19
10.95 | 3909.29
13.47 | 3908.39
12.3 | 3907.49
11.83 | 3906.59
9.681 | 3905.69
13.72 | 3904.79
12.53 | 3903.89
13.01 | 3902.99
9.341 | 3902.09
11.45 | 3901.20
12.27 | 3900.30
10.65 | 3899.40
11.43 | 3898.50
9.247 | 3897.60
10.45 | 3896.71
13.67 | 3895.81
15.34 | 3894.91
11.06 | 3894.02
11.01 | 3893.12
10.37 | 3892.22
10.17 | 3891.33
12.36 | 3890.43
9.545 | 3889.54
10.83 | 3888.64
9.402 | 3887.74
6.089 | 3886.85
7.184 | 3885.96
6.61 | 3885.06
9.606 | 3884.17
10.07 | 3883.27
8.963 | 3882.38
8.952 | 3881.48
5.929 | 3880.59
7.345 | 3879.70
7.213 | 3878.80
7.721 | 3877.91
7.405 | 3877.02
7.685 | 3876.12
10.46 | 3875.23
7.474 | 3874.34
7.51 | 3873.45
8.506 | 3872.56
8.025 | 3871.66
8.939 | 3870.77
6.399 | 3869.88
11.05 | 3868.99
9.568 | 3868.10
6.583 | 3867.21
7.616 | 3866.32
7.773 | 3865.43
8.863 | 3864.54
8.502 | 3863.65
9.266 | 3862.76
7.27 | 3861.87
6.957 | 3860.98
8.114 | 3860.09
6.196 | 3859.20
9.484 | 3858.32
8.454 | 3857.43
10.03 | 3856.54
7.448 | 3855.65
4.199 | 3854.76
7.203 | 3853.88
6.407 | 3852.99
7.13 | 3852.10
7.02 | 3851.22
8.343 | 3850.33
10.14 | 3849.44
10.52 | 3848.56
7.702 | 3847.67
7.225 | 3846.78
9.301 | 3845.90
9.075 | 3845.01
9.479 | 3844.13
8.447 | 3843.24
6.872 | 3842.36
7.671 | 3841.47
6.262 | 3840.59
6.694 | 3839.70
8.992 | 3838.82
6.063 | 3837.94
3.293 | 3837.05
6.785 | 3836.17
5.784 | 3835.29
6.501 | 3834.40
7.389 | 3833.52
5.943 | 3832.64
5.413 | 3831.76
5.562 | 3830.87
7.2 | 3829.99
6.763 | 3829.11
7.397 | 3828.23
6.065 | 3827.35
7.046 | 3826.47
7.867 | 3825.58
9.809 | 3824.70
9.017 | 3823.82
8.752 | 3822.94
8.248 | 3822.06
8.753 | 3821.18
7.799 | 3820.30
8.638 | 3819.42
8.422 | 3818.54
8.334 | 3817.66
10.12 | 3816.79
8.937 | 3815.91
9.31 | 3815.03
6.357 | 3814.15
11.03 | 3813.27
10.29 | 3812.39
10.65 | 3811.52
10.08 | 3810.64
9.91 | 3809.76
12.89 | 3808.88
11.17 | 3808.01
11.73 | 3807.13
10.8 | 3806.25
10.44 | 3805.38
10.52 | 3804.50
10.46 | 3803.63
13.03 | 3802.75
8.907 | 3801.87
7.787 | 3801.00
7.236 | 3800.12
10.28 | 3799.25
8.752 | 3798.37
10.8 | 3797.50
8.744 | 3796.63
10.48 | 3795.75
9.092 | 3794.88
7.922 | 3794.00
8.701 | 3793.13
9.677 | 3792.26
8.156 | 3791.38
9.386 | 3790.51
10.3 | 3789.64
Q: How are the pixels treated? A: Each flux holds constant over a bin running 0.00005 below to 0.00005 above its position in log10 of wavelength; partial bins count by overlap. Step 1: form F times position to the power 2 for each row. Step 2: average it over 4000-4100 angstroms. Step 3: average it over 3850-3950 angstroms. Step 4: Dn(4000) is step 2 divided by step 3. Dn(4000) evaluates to 2.02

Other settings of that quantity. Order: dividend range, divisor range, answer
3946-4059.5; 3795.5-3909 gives 1.83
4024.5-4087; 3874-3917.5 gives 1.76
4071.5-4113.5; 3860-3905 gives 2.12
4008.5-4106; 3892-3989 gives 1.78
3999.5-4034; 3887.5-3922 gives 1.64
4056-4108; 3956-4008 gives 1.39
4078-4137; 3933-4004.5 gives 1.64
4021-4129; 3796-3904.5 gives 2.24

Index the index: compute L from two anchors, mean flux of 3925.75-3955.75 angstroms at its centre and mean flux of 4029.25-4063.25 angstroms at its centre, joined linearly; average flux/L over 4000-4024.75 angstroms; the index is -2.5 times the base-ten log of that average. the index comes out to -0.24 mag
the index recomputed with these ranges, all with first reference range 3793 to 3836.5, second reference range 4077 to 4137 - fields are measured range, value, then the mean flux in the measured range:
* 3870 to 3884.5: 0.29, 8.18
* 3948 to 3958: 0.03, 12.7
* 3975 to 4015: -0.14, 16.3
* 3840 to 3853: 0.20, 8.14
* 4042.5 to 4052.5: -0.09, 17.2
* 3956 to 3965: 0.32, 9.85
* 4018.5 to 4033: -0.18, 18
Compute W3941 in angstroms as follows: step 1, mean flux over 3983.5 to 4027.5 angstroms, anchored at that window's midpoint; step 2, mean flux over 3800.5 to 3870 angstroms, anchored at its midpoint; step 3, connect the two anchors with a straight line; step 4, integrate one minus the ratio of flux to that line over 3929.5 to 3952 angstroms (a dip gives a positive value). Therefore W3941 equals 8.91 angstroms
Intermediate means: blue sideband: 8.3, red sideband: 17.7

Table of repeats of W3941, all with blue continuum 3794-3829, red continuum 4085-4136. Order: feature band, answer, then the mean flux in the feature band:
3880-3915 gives 2.7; 10.9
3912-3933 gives 4.2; 9.94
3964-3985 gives 7.3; 9.19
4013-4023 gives -2.2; 18.6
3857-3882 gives 6.7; 8.05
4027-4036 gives -1.1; 17.4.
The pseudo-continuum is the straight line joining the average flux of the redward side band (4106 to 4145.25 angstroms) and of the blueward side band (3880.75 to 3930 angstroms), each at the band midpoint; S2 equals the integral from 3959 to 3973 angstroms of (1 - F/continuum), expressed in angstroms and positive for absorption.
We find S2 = 6.5 angstroms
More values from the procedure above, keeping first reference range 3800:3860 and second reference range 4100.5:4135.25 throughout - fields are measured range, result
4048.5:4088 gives -2.6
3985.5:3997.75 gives -2.9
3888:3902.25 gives -1.1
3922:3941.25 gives 6.8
